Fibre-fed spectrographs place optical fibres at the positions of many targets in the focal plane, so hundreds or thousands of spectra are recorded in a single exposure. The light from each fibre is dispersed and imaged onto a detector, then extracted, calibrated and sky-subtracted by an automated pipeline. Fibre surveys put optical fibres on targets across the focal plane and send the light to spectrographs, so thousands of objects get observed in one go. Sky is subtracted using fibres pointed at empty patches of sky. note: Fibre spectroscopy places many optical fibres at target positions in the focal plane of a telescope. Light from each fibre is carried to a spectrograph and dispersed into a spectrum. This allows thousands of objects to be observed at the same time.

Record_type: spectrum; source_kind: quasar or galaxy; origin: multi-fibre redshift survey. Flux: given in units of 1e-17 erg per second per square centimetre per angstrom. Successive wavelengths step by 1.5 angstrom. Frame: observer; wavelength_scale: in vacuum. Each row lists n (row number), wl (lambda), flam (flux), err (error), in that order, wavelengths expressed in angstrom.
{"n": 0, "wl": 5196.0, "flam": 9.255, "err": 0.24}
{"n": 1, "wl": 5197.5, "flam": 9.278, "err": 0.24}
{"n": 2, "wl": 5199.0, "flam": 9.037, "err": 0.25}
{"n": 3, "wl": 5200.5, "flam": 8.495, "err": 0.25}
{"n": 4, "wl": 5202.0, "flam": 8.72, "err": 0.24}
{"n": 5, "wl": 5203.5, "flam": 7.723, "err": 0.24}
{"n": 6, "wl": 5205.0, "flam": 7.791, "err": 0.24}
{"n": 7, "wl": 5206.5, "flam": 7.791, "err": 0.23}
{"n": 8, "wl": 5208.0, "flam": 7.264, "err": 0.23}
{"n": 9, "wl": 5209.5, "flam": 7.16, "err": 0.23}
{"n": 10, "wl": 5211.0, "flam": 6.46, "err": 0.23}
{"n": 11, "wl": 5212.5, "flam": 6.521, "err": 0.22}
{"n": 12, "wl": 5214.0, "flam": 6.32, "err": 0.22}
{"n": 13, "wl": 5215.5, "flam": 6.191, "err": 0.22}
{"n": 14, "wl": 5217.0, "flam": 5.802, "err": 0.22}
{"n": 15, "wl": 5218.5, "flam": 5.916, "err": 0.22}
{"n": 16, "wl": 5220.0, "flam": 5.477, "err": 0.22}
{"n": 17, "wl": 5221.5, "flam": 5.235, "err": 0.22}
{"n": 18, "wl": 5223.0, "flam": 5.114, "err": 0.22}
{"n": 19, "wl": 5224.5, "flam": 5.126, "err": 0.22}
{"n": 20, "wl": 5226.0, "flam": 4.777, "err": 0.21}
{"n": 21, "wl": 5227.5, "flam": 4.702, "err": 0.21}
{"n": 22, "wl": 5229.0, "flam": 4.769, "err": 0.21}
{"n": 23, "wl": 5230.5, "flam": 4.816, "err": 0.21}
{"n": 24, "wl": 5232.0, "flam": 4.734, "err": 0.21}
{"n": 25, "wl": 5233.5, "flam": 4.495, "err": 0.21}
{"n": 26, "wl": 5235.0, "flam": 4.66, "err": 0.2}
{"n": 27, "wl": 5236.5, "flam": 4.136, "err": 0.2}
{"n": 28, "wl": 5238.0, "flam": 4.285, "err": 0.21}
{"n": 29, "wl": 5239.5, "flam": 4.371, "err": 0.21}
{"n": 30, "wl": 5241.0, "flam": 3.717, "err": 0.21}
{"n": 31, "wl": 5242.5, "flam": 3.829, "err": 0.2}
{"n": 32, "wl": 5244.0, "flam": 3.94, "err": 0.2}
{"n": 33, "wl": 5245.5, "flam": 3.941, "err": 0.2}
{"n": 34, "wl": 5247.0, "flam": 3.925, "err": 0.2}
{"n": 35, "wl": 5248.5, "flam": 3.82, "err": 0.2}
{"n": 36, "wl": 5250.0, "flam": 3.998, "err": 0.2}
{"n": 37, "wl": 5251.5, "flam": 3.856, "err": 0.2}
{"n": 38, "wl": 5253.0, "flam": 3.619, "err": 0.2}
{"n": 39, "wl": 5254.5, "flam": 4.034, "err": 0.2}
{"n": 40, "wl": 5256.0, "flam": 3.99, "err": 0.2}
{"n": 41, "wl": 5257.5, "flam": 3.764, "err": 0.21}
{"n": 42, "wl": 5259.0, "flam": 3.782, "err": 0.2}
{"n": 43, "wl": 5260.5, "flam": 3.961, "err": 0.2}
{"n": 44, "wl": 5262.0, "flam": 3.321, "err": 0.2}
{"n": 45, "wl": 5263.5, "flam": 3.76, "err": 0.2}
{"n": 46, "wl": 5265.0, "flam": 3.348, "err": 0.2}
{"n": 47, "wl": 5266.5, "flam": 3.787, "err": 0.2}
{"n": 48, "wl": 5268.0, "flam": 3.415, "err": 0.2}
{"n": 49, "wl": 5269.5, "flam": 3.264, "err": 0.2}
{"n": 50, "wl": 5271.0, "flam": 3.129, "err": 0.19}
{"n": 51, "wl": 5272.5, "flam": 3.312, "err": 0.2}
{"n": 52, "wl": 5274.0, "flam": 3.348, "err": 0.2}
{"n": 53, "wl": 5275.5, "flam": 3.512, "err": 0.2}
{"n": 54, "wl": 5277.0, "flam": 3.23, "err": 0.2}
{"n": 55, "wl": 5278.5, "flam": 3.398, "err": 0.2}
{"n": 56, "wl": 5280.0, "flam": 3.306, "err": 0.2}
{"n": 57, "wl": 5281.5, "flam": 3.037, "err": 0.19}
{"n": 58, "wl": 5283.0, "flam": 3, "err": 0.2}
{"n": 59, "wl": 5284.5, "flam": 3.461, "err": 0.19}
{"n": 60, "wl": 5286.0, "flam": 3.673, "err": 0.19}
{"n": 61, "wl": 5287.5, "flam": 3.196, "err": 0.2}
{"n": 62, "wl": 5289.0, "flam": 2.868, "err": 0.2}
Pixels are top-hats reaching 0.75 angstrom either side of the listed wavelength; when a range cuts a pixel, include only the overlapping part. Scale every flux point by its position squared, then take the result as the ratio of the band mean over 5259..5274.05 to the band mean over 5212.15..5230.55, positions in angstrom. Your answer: 0.65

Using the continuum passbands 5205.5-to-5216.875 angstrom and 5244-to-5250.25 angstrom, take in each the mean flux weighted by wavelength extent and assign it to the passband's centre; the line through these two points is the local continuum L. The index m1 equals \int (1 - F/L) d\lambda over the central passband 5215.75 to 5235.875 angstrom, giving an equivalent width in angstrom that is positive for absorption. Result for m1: 2.0 angstrom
